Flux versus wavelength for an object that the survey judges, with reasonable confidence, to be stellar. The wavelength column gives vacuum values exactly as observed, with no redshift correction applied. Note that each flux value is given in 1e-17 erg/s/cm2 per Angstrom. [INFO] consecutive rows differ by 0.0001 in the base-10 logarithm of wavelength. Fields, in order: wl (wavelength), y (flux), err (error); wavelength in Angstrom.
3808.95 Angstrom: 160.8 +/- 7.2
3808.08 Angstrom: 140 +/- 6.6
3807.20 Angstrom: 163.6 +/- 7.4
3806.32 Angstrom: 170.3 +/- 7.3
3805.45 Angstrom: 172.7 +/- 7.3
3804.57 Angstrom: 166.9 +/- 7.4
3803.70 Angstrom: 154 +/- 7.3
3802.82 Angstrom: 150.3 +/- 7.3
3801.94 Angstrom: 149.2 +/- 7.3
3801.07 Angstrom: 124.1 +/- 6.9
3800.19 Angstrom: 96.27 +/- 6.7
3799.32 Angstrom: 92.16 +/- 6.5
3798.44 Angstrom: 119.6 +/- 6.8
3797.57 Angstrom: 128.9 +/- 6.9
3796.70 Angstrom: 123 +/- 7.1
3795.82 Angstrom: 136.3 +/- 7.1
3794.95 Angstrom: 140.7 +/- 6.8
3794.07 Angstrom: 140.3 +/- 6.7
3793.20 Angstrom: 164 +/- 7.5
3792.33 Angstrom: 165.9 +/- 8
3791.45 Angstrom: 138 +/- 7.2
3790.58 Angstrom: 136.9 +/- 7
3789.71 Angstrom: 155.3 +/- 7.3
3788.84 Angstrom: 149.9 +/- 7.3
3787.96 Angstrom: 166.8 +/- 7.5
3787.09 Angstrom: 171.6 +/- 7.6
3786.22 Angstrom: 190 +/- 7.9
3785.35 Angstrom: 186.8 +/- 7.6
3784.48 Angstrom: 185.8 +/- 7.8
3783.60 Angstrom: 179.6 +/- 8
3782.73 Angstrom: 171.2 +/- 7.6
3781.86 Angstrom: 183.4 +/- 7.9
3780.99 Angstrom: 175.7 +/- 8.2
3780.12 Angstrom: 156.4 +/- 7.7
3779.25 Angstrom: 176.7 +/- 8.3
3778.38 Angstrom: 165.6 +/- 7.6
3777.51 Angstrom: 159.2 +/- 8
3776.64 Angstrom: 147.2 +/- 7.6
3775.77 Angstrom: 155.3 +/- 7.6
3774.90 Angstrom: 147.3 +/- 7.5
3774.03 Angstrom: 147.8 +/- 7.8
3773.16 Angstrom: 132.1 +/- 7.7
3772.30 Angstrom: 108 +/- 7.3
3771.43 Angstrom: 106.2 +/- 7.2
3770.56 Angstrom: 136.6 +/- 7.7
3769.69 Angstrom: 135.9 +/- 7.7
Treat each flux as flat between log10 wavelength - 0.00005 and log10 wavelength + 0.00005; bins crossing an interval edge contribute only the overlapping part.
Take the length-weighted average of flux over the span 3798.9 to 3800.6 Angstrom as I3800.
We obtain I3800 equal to 94.5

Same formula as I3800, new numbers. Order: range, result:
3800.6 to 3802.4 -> 136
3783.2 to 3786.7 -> 185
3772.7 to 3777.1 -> 146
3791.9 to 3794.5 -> 157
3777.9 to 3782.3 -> 172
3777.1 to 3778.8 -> 162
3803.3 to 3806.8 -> 166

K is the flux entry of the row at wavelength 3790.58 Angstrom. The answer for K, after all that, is 136.9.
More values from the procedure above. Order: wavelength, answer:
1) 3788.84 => 149.9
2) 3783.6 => 179.6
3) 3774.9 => 147.3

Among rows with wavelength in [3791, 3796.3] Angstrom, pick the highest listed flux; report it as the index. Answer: 165.9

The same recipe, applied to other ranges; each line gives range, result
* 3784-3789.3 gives 190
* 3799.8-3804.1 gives 154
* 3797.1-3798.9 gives 128.9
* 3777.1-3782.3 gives 183.4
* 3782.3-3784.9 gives 185.8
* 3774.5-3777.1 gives 155.3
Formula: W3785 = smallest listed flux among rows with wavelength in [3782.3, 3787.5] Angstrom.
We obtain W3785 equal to 171.2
